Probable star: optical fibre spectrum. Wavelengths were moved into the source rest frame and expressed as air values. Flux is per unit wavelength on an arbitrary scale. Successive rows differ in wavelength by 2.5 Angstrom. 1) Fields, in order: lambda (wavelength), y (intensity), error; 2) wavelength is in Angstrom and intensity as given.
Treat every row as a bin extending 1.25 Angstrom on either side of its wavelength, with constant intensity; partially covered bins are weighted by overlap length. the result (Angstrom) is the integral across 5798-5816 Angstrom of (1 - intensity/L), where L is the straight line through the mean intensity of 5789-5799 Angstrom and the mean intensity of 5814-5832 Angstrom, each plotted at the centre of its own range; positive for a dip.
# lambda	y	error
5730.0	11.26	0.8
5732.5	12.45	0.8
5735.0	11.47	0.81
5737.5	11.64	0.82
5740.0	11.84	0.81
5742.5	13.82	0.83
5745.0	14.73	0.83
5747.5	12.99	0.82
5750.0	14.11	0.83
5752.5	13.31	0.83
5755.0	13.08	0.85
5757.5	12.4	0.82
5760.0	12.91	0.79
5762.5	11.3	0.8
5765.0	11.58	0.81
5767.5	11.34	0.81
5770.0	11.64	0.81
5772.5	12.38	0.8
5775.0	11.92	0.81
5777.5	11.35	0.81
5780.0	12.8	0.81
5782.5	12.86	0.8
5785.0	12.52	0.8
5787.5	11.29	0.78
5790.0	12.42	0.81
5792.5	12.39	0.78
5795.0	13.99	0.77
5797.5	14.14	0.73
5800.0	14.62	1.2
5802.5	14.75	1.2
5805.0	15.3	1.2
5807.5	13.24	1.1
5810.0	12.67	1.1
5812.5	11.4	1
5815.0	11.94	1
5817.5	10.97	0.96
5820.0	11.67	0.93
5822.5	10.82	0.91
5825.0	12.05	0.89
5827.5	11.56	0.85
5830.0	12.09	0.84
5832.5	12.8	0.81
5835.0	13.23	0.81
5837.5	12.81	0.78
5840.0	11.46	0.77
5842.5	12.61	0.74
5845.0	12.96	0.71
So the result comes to -1.3 Angstrom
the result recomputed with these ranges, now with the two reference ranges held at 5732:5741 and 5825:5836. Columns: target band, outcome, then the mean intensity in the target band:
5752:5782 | -0.44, 12.2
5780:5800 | -1.31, 12.9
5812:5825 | 0.91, 11.4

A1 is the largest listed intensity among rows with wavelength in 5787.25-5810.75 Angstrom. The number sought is 15.3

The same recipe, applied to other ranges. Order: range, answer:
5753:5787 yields 13.08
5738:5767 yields 14.73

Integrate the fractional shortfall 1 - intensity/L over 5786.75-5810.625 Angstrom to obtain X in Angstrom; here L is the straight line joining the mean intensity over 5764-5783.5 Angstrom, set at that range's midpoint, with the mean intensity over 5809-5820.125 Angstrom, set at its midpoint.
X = -3.5 Angstrom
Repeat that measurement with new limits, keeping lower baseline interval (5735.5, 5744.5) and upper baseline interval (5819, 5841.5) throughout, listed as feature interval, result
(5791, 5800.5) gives -1.1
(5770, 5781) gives 0.3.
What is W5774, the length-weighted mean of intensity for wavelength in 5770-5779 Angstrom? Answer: 11.9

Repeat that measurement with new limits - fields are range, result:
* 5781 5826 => 12.7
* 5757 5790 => 12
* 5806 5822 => 12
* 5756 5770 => 11.9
